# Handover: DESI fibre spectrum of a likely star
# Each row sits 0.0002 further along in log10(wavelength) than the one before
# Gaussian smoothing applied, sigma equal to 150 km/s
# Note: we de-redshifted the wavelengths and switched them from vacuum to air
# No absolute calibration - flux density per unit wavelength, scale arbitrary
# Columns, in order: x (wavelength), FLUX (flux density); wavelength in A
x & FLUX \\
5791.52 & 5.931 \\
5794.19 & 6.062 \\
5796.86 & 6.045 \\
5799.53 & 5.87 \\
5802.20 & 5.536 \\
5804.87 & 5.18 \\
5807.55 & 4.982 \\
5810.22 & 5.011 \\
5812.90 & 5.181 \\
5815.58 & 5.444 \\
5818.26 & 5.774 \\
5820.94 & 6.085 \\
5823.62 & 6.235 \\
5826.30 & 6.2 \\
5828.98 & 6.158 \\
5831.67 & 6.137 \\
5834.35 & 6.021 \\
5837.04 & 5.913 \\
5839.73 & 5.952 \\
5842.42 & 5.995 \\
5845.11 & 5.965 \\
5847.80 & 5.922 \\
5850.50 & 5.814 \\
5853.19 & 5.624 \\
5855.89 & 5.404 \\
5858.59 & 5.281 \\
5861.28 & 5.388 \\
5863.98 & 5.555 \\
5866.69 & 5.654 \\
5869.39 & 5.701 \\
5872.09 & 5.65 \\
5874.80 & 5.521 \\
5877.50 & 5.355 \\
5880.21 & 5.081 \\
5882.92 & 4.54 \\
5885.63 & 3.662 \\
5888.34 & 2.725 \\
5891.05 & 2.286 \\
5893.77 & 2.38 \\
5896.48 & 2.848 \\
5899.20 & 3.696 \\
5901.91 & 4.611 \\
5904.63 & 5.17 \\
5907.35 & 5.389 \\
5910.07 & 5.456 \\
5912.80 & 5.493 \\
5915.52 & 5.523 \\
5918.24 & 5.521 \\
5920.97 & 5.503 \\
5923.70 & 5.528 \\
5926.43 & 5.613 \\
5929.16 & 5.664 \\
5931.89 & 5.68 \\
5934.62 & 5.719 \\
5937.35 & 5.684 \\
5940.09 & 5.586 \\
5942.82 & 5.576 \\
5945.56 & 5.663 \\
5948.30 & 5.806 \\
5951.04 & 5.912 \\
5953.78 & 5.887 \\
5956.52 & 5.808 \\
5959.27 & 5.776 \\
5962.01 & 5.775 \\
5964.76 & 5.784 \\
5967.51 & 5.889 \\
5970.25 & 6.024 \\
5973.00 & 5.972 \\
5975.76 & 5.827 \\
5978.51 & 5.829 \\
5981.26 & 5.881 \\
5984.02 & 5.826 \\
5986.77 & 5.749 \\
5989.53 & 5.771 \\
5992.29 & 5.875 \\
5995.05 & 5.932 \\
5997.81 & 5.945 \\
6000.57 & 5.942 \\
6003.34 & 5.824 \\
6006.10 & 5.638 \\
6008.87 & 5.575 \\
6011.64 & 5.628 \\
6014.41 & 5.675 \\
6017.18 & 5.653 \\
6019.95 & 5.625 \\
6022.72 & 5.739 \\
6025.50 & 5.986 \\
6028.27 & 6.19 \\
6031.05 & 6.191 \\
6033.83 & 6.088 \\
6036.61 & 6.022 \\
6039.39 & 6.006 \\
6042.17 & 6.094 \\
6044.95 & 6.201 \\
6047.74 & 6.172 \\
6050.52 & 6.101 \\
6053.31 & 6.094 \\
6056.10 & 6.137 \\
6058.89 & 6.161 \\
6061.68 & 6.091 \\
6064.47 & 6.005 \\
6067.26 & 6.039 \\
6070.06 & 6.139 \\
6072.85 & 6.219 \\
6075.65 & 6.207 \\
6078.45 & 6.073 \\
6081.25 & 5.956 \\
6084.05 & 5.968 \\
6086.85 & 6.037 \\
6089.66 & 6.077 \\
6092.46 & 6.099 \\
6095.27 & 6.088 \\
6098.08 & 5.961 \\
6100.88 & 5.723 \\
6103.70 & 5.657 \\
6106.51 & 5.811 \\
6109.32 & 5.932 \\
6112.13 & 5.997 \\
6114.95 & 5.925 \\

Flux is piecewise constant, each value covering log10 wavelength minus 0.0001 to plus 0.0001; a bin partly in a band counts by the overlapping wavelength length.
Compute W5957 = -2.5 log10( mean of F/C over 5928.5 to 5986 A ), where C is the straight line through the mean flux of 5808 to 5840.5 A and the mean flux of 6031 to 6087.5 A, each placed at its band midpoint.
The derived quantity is 0.034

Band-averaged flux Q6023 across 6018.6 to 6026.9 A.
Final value 5.79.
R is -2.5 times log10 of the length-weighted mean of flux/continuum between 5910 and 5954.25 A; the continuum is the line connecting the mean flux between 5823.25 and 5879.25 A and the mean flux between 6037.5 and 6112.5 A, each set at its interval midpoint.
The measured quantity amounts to 0.04 mag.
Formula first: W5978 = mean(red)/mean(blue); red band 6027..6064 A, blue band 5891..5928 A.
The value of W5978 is 1.29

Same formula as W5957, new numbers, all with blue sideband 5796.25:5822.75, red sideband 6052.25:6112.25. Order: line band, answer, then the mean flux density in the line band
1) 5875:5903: 0.44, 3.78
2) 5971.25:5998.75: 0.00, 5.86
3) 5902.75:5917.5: 0.06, 5.38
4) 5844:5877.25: 0.00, 5.61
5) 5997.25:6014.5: 0.03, 5.74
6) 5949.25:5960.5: -0.01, 5.84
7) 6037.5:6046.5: -0.03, 6.1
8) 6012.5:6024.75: 0.04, 5.69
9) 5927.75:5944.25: 0.02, 5.65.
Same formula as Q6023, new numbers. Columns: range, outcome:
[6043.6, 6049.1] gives 6.18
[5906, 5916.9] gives 5.47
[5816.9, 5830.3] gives 6.09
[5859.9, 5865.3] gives 5.48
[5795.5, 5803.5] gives 5.82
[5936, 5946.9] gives 5.63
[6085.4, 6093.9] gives 6.07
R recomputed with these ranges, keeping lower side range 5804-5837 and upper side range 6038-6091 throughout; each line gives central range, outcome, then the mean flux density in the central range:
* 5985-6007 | 0.03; 5.84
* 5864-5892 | 0.23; 4.69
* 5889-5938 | 0.21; 4.84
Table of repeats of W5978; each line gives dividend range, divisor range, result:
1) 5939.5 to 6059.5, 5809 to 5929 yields 1.13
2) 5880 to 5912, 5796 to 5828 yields 0.71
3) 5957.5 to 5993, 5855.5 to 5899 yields 1.29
